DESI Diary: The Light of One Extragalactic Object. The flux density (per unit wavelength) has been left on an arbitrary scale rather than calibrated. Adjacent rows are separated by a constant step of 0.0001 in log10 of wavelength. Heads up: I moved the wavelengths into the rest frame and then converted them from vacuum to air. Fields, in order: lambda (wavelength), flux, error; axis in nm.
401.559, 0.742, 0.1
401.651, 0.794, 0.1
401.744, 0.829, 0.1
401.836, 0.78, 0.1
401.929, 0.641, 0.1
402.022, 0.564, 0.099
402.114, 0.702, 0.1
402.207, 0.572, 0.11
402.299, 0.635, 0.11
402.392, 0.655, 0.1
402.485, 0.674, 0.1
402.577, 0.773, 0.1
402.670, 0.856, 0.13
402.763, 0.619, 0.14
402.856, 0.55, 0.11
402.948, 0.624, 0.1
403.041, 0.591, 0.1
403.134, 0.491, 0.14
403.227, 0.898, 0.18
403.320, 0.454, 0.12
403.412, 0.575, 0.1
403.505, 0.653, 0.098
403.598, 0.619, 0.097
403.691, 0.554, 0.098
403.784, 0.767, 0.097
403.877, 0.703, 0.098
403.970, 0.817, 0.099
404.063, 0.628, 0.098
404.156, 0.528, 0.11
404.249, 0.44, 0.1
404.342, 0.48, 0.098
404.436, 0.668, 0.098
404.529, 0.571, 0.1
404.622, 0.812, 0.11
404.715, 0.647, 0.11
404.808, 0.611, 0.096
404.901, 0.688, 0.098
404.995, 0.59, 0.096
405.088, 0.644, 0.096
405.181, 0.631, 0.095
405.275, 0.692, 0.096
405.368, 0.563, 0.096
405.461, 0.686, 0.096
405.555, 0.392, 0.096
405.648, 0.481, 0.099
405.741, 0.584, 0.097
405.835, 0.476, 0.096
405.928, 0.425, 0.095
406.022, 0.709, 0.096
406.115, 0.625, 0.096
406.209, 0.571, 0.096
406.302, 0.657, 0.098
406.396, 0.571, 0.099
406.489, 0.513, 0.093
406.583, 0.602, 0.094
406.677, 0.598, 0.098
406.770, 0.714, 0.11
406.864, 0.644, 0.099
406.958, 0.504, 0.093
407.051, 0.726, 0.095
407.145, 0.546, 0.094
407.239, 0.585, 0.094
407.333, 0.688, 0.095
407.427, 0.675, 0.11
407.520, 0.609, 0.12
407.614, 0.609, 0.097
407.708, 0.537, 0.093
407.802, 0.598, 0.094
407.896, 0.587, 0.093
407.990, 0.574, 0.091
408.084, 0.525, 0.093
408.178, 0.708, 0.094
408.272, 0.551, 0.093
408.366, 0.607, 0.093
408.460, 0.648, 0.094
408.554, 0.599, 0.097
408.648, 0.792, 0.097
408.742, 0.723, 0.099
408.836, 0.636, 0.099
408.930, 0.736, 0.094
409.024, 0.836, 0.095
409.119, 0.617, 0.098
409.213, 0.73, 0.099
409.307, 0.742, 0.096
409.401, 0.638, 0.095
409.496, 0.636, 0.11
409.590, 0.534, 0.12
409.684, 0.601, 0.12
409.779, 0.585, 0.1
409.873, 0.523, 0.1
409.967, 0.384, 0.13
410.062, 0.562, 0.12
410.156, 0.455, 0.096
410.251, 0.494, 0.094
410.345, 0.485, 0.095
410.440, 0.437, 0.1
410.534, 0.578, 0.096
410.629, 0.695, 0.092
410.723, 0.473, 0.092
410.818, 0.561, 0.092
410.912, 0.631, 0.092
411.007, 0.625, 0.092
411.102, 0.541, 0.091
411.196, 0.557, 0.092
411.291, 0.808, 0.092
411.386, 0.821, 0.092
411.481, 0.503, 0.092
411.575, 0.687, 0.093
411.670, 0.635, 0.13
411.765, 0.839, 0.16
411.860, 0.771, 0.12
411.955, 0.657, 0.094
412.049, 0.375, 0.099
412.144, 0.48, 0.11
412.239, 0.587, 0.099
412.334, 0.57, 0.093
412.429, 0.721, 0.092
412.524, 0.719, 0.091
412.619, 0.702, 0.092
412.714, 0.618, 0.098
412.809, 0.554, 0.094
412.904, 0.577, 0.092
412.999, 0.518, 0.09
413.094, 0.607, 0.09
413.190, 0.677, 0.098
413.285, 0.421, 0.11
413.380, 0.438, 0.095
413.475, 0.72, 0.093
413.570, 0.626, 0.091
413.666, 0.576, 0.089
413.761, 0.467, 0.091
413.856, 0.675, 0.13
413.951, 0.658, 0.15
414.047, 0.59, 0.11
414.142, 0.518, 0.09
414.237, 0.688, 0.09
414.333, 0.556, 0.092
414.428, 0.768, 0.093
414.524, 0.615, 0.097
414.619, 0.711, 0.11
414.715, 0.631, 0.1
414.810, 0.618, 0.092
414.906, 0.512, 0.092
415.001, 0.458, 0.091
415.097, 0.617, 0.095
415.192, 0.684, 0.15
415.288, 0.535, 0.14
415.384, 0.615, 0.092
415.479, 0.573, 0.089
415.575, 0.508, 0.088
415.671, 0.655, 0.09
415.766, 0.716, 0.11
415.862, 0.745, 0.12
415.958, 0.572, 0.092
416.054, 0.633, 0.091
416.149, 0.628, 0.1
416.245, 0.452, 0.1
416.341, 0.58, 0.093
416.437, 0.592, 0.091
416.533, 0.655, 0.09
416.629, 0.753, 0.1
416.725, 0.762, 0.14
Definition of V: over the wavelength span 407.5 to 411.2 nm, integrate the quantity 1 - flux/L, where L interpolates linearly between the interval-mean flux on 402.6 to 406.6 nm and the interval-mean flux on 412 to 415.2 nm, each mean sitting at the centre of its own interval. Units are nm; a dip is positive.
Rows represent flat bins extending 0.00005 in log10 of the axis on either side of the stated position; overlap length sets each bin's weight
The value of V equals 0.021 nm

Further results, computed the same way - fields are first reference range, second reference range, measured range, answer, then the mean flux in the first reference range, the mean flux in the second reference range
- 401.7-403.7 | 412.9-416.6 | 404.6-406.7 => 0.143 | 0.652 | 0.601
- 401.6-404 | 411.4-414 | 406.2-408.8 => 0.092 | 0.668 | 0.609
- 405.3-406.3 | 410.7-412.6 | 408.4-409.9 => -0.156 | 0.559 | 0.631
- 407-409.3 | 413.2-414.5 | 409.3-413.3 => 0.143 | 0.645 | 0.595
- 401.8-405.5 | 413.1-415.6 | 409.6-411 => 0.175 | 0.641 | 0.595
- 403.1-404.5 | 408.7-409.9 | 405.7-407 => 0.106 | 0.619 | 0.659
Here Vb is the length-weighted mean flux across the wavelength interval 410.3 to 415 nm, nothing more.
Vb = 0.607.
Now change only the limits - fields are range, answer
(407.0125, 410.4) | 0.612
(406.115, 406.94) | 0.606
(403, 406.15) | 0.609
